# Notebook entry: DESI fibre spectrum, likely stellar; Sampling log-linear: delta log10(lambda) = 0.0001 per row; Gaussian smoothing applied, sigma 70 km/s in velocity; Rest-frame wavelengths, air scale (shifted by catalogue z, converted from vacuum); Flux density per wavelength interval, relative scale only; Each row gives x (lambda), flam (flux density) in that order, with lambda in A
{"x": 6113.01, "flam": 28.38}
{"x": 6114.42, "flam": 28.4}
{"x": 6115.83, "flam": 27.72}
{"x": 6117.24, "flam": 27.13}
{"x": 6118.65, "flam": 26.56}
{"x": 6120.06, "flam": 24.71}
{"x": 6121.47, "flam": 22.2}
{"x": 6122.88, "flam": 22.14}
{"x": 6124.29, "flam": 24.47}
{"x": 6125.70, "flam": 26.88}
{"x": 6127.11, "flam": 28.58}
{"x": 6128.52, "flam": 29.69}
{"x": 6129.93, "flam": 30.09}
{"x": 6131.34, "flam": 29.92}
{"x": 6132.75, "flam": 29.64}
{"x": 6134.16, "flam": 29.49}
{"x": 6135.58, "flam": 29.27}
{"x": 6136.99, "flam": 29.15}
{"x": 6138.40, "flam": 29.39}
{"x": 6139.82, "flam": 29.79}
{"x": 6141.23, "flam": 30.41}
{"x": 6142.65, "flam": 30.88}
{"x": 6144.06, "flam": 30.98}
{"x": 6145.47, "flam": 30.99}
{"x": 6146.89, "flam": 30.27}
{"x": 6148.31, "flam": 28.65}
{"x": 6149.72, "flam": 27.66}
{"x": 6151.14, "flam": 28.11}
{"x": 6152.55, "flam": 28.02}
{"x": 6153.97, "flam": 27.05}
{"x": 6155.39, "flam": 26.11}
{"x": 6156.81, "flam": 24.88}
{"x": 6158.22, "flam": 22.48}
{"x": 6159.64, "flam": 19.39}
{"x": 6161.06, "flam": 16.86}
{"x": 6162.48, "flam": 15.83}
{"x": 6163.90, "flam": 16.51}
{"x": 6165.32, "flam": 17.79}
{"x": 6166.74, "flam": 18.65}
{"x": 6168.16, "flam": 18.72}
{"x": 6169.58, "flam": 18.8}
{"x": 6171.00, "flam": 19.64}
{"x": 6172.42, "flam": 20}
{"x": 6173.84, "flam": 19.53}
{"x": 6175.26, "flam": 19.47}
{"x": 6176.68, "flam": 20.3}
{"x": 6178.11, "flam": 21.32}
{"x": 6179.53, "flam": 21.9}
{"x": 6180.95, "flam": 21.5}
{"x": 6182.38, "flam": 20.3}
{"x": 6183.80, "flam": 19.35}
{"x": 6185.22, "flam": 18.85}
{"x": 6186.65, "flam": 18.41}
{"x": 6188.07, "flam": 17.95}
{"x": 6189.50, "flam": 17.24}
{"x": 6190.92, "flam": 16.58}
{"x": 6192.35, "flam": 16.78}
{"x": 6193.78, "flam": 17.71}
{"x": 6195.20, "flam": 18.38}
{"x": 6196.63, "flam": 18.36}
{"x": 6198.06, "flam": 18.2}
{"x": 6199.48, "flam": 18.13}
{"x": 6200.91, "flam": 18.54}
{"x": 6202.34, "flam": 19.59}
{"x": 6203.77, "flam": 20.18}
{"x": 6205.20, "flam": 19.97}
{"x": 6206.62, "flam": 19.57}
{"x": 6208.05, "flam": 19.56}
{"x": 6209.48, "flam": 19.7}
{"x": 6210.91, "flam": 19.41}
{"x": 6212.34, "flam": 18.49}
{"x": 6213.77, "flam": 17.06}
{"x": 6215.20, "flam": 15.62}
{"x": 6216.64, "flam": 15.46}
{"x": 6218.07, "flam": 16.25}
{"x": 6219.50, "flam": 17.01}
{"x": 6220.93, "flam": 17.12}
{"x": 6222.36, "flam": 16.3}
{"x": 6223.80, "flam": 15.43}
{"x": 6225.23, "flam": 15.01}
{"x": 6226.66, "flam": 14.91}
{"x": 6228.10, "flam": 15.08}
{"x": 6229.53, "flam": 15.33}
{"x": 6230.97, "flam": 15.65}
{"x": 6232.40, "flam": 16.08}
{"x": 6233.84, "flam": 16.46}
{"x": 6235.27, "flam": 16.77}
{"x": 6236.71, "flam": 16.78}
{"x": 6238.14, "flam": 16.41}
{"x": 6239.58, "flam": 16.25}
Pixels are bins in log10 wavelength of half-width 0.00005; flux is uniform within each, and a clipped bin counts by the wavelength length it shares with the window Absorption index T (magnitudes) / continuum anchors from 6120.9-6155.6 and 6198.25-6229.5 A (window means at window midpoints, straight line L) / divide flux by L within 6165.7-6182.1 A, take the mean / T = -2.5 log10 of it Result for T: 0.17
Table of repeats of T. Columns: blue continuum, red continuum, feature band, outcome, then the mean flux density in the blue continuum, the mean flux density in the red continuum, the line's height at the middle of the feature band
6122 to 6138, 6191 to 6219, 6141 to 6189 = 0.055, 28.1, 18.2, 23.5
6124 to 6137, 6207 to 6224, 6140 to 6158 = -0.086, 28.8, 17.4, 26.3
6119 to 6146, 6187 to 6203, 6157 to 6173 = 0.215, 28.3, 18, 22.9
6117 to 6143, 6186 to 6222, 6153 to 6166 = 0.152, 27.9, 18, 24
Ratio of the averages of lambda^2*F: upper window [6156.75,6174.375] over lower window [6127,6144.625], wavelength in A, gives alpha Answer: 0.64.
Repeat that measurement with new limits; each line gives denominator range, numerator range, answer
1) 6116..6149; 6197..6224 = 0.65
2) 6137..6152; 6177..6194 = 0.65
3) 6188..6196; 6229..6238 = 0.94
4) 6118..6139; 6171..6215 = 0.71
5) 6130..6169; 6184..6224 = 0.71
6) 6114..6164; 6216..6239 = 0.62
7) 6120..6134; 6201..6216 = 0.72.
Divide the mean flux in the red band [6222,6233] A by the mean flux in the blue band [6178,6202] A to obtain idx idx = 0.8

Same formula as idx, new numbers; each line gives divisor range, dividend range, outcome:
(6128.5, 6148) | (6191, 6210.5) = 0.63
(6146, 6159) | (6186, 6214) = 0.69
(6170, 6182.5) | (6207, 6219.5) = 0.87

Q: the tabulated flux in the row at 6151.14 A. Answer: 28.11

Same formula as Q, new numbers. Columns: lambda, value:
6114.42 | 28.4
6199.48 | 18.13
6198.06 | 18.2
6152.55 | 28.02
